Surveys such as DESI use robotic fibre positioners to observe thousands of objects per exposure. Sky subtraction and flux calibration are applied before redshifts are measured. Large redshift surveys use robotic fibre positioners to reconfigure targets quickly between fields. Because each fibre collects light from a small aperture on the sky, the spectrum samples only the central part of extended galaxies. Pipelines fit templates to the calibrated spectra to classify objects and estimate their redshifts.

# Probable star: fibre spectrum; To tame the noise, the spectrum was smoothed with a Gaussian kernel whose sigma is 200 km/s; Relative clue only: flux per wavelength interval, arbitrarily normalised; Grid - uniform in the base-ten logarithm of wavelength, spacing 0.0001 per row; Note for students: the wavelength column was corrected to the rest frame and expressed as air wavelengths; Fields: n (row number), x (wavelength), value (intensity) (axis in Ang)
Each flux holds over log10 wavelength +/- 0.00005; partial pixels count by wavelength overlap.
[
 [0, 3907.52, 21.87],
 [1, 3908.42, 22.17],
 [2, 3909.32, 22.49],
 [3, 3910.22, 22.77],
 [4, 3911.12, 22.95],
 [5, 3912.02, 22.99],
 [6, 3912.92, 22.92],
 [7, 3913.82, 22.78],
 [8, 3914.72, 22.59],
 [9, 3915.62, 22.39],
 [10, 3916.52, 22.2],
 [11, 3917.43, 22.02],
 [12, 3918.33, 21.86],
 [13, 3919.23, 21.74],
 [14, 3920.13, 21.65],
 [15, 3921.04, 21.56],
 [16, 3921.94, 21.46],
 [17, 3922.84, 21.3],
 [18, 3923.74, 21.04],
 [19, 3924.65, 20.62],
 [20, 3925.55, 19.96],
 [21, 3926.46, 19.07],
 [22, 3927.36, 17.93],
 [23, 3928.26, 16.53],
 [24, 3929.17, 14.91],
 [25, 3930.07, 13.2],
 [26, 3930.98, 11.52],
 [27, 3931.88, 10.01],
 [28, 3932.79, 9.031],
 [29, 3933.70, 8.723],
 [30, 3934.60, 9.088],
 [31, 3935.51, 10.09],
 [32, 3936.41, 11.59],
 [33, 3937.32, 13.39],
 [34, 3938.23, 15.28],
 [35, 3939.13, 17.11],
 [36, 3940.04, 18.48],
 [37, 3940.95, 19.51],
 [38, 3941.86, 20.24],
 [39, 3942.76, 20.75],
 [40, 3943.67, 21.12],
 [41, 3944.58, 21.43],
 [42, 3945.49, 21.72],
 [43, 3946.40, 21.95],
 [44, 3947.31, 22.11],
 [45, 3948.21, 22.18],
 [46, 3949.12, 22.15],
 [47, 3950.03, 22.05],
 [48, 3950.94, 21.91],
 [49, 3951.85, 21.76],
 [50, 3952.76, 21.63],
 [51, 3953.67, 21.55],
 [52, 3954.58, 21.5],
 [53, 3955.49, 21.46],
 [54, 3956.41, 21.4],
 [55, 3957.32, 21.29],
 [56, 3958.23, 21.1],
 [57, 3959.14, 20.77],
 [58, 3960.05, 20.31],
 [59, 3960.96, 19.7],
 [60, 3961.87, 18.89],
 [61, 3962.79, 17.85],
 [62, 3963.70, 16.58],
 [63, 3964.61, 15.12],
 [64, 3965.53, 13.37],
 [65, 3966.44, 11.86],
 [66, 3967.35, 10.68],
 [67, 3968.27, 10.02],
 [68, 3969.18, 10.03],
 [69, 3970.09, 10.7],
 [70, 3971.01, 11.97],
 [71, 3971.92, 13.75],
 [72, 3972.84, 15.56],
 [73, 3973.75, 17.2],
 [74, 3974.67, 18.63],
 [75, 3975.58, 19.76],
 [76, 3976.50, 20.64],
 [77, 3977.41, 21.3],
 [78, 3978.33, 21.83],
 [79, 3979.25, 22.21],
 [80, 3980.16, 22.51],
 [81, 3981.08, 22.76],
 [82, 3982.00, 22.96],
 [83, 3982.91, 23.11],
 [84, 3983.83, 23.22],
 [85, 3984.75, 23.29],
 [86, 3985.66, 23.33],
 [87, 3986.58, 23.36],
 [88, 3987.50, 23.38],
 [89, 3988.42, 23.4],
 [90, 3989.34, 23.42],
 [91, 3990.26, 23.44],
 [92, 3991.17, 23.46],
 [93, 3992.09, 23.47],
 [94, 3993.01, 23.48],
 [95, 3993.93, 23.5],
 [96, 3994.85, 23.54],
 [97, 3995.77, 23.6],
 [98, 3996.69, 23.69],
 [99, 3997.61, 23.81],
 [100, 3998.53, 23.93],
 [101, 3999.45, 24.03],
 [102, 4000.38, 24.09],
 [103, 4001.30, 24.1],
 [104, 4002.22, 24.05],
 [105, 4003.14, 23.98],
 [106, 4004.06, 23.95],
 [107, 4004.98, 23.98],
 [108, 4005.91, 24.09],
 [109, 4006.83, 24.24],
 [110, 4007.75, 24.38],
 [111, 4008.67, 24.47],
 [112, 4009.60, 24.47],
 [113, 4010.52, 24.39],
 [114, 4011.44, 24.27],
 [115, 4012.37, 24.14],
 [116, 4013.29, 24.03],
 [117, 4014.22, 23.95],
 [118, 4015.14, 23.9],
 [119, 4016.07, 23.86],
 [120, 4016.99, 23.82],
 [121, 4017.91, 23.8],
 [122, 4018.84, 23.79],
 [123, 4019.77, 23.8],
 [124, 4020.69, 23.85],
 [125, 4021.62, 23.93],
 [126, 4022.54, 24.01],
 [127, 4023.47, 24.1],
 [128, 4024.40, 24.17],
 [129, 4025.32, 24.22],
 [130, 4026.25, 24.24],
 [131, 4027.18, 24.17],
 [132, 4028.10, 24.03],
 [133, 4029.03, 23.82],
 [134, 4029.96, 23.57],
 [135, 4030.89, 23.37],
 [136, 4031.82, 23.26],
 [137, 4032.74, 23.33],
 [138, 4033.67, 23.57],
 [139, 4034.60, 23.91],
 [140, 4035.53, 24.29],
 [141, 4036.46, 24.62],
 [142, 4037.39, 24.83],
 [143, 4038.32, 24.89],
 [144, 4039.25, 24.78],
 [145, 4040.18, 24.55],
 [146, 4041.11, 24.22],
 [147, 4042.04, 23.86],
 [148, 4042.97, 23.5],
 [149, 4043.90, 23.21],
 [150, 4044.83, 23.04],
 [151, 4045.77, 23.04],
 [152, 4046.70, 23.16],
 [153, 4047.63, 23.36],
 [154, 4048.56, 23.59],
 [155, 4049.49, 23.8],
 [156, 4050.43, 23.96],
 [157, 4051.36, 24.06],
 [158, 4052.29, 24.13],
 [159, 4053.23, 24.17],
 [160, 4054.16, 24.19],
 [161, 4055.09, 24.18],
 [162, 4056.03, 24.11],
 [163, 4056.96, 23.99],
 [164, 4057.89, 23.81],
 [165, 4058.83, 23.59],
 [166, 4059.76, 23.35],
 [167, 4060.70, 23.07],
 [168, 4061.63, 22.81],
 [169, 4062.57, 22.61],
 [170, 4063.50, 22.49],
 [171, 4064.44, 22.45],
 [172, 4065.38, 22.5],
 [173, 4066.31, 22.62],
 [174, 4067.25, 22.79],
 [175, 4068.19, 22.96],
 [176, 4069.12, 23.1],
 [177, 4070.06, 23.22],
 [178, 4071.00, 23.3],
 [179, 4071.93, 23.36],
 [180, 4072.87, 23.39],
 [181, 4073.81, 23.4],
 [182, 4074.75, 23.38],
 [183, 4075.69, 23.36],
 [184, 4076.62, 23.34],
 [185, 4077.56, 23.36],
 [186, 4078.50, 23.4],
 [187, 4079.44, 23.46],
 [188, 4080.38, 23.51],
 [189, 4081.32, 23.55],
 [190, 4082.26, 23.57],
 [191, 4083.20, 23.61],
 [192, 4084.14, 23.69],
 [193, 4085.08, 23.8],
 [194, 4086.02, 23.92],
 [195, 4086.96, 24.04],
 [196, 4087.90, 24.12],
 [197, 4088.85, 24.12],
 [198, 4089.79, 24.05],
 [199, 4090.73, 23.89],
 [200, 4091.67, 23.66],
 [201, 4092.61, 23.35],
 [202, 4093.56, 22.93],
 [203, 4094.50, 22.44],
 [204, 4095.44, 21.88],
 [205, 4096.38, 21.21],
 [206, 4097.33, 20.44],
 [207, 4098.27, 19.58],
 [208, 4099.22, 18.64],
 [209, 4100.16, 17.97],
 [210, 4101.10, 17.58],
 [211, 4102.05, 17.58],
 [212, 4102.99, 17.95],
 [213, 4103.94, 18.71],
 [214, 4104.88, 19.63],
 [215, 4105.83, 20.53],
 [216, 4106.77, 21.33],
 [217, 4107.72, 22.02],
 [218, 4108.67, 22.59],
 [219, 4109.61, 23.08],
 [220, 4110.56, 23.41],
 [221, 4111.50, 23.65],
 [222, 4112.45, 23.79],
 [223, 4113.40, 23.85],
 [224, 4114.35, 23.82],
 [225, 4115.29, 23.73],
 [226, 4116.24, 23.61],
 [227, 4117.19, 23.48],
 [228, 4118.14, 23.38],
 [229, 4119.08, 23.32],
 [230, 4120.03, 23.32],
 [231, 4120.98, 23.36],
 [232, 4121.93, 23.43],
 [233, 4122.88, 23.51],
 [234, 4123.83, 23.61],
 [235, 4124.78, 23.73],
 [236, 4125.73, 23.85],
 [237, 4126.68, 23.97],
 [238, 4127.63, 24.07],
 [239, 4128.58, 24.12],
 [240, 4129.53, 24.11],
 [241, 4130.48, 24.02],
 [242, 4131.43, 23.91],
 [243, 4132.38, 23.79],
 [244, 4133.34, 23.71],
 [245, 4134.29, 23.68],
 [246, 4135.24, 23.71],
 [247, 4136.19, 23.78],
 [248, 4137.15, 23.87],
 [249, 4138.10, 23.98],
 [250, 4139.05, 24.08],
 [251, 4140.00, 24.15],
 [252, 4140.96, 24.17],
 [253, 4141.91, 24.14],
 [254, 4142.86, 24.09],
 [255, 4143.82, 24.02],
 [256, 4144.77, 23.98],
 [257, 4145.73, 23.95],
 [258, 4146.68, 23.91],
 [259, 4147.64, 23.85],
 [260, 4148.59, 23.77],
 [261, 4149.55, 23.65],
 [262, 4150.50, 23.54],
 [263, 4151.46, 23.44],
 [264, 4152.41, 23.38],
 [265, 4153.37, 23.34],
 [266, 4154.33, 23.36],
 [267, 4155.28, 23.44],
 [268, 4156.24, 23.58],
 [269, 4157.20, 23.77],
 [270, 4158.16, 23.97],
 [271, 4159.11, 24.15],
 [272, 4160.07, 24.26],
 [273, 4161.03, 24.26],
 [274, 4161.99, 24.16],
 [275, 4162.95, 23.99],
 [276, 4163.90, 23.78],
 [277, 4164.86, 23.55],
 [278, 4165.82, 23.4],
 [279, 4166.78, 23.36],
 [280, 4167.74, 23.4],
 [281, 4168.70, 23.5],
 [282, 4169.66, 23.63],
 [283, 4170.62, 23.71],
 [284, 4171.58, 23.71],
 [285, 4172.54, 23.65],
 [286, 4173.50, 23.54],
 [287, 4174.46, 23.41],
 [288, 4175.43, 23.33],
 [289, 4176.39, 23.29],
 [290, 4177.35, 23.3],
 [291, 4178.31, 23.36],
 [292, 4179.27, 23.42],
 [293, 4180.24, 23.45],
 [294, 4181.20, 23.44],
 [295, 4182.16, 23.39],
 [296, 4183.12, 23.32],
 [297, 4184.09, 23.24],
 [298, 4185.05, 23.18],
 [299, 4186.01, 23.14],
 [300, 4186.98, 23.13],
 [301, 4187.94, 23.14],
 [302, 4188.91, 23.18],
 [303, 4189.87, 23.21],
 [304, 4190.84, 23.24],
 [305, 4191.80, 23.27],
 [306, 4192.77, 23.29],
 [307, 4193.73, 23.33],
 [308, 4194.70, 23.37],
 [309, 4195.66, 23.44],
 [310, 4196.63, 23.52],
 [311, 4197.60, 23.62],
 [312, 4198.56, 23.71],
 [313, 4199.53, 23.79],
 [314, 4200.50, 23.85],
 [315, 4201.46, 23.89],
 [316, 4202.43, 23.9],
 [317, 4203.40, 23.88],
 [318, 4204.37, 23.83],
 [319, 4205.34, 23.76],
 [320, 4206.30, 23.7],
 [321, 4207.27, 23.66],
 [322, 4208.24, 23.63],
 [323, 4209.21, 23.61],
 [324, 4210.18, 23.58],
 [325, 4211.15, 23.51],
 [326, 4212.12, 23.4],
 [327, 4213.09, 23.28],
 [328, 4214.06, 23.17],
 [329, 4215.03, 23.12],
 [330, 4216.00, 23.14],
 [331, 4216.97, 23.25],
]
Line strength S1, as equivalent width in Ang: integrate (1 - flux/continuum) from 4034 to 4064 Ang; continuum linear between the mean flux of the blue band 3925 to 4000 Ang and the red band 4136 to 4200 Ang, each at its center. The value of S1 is -4.06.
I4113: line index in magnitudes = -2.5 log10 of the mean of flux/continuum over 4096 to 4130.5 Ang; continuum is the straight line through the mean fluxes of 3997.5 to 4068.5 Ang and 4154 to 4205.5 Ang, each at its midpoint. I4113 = 0.07 mag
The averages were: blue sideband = 23.8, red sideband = 23.6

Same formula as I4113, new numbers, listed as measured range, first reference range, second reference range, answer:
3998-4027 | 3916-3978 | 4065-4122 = -0.20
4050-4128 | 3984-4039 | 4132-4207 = 0.04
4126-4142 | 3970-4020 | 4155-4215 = -0.03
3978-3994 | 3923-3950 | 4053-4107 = -0.22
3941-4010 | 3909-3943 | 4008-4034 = 0.02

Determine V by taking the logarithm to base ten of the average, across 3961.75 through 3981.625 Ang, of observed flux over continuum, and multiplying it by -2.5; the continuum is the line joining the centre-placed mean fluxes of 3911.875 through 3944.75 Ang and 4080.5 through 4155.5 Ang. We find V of 0.16 mag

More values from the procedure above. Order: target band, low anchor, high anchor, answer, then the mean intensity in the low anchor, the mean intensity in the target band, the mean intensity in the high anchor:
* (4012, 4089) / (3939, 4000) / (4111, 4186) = -0.09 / 20.3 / 23.7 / 23.7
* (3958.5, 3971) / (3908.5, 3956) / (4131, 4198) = 0.30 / 19.2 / 15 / 23.6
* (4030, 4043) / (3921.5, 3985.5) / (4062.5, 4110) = -0.16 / 18.1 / 24.1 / 22.3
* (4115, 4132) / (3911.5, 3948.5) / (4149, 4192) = -0.06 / 18.4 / 23.7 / 23.5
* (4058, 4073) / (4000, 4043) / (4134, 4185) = 0.04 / 24.1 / 23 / 23.7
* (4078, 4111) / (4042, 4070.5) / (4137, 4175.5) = 0.07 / 23.4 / 22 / 23.8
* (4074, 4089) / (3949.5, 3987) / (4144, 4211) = -0.10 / 19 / 23.6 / 23.6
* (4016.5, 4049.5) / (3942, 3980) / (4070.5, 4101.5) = -0.14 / 18.8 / 23.9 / 22.7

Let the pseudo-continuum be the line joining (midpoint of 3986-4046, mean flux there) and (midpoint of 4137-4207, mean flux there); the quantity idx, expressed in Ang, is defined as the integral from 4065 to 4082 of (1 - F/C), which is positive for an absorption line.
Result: 0.4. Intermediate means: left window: 23.9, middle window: 23.2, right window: 23.6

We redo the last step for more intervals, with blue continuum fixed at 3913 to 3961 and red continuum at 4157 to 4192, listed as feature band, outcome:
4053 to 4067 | -1.3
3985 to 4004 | -3.3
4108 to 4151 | -2.0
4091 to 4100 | 0.2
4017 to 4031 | -2.2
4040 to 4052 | -1.4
